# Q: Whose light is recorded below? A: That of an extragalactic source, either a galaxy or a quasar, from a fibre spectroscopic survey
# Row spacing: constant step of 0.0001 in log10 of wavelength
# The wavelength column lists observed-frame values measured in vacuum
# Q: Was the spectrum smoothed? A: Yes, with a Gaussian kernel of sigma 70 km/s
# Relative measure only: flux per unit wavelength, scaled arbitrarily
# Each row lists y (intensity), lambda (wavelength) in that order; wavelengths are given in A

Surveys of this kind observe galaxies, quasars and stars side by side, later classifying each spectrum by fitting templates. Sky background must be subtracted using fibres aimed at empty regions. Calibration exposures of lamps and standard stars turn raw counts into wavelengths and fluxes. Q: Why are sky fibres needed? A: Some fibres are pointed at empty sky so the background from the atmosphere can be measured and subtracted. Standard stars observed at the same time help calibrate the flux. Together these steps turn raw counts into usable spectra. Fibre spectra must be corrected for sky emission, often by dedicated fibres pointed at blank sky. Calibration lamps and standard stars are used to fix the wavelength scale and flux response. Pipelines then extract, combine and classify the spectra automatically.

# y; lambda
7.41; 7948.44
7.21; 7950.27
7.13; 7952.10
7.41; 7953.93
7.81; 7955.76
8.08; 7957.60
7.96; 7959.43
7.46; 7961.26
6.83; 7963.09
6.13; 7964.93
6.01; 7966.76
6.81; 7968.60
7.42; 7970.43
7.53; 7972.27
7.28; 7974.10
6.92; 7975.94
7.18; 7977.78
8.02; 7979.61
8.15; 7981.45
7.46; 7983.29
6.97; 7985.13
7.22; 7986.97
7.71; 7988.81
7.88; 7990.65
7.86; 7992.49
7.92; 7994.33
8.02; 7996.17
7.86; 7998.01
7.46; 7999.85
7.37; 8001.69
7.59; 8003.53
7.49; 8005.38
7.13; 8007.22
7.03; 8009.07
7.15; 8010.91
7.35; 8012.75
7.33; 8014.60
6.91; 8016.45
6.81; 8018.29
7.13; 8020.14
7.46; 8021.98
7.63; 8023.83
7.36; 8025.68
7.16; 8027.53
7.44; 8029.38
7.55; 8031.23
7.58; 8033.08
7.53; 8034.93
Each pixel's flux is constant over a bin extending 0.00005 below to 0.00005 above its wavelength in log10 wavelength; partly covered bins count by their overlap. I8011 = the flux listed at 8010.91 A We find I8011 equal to 7.15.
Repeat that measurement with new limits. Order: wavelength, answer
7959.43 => 7.96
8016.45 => 6.91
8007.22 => 7.13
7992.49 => 7.86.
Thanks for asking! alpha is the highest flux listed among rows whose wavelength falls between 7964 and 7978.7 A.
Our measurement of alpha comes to 7.53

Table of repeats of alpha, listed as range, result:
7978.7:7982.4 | 8.15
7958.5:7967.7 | 7.96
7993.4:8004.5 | 8.02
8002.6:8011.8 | 7.59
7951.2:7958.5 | 8.08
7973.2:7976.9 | 7.28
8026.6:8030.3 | 7.44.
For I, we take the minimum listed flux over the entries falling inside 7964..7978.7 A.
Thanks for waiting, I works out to 6.01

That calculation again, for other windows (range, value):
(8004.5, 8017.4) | 6.91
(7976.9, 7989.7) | 6.97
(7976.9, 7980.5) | 7.18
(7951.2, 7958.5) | 7.13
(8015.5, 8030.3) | 6.81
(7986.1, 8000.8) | 7.22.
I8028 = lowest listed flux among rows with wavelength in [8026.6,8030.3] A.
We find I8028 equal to 7.16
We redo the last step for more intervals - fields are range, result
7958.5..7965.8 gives 6.13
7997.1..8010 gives 7.03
